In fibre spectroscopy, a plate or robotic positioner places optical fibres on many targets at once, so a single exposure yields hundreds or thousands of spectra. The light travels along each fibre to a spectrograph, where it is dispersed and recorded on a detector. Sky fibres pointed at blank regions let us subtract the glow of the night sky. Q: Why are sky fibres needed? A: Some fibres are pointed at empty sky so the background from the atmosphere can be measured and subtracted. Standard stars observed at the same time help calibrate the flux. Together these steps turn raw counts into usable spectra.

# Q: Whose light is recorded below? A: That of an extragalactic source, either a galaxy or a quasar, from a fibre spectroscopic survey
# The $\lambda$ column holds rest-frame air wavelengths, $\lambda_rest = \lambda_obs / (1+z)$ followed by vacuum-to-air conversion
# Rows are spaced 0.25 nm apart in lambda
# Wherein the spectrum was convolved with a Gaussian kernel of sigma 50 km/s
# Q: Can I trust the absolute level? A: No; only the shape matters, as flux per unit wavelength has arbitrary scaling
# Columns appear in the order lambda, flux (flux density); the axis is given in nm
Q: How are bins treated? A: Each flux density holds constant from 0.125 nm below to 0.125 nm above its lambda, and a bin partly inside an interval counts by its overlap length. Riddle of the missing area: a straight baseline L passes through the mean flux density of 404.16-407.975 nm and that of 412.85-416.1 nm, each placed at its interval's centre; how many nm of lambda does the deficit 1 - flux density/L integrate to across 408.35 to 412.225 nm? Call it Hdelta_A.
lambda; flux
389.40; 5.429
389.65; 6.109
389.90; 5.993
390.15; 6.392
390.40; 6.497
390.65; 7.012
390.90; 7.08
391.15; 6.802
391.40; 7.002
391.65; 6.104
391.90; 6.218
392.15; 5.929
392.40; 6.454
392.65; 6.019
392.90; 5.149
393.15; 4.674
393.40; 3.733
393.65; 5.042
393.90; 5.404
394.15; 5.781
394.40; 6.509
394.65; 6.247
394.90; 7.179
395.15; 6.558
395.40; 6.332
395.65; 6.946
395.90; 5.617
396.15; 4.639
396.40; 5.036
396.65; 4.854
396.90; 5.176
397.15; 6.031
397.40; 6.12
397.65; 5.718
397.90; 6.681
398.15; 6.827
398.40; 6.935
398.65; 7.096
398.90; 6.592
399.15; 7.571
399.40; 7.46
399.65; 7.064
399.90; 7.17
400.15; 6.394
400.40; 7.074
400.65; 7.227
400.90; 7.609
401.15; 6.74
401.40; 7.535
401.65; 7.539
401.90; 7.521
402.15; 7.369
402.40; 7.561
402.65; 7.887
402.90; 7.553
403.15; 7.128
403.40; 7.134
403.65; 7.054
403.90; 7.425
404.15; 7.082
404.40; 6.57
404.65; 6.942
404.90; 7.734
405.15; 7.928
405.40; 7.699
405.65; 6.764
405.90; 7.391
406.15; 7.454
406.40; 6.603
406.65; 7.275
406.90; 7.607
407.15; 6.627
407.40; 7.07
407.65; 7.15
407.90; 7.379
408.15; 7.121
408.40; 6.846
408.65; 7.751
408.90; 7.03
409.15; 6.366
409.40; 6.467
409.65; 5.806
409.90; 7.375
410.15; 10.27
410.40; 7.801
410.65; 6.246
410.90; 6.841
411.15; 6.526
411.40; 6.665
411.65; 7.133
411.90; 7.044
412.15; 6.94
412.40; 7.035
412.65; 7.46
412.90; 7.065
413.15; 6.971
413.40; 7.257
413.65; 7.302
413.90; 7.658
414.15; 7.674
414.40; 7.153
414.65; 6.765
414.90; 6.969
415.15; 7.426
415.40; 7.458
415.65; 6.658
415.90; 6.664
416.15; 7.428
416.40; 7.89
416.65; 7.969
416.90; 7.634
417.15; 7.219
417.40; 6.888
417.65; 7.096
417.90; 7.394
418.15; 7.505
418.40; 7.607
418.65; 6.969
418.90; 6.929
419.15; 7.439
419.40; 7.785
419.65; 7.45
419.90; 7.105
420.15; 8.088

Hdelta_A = 0.06 nm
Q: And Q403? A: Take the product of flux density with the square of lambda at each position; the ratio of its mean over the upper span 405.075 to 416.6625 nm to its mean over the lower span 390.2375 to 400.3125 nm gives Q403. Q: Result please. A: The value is 1.25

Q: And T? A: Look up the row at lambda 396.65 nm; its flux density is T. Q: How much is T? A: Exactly 4.854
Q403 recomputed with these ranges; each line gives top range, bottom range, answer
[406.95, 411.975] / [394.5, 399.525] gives 1.20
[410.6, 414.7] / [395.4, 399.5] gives 1.23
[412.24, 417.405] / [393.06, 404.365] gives 1.20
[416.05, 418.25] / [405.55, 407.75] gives 1.10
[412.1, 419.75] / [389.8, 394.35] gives 1.37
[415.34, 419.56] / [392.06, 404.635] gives 1.23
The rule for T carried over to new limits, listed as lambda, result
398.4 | 6.935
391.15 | 6.802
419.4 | 7.785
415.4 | 7.458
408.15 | 7.121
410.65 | 6.246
